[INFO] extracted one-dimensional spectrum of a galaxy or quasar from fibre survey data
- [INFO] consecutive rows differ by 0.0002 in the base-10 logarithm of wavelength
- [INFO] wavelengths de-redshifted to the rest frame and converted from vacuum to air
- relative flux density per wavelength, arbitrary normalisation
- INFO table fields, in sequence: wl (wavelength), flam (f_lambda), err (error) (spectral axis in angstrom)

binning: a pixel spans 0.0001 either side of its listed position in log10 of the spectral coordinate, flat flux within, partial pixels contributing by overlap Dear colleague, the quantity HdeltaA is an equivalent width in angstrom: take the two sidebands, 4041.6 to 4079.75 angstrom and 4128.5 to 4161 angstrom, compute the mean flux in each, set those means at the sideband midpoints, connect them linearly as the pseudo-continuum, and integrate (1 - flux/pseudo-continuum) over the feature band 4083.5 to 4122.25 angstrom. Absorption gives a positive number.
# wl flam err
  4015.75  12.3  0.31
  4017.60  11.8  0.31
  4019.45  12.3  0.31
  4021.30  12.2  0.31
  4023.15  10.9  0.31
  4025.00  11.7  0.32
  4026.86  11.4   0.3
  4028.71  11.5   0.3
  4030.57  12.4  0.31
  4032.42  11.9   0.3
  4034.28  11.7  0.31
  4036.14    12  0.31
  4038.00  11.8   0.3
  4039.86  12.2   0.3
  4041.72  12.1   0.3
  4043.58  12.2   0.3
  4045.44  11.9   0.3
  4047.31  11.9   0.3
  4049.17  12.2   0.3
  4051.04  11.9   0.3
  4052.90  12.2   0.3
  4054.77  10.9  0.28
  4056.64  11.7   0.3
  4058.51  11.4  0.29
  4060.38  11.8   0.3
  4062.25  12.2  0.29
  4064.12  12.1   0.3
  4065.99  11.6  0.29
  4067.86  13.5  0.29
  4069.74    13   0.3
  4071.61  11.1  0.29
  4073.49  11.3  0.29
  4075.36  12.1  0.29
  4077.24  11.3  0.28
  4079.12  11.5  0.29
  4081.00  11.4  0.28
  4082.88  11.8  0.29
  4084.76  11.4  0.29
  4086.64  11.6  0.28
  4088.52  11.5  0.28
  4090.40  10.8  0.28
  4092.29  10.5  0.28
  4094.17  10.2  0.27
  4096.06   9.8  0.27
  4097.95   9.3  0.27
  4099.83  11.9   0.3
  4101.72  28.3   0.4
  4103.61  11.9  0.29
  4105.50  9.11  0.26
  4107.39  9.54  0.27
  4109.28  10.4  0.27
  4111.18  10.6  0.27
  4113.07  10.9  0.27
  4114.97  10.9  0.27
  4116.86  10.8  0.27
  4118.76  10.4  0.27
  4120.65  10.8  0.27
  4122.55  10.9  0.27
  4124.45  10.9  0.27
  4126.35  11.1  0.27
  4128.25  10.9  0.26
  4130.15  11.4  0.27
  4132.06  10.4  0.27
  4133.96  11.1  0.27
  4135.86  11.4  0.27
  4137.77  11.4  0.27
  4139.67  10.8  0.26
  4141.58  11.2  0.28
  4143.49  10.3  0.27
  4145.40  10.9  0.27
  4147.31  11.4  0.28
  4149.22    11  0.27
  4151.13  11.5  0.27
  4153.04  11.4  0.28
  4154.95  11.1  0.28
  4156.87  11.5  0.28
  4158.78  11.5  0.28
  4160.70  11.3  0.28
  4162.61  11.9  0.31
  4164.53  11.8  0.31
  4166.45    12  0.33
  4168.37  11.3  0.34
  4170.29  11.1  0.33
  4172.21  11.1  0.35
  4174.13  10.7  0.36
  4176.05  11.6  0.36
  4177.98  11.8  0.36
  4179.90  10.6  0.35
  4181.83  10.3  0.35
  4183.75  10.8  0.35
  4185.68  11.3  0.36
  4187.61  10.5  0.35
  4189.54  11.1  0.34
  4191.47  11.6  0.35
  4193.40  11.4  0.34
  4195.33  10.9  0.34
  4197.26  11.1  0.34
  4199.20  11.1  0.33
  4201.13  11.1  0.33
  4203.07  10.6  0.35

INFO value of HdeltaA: 0.0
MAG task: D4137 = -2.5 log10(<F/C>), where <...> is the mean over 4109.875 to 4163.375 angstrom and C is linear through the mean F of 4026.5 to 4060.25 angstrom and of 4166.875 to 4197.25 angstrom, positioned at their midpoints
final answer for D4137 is 0.03 mag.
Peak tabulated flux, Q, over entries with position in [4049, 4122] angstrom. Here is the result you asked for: 28.3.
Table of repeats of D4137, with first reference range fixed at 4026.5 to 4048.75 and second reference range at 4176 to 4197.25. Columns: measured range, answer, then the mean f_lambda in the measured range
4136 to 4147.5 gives 0.03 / 11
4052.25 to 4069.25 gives -0.01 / 12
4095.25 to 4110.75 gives -0.08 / 12.5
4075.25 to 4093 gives 0.03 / 11.4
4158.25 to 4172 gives -0.03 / 11.5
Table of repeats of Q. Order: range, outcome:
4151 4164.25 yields 11.9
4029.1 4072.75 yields 13.5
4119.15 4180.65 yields 12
